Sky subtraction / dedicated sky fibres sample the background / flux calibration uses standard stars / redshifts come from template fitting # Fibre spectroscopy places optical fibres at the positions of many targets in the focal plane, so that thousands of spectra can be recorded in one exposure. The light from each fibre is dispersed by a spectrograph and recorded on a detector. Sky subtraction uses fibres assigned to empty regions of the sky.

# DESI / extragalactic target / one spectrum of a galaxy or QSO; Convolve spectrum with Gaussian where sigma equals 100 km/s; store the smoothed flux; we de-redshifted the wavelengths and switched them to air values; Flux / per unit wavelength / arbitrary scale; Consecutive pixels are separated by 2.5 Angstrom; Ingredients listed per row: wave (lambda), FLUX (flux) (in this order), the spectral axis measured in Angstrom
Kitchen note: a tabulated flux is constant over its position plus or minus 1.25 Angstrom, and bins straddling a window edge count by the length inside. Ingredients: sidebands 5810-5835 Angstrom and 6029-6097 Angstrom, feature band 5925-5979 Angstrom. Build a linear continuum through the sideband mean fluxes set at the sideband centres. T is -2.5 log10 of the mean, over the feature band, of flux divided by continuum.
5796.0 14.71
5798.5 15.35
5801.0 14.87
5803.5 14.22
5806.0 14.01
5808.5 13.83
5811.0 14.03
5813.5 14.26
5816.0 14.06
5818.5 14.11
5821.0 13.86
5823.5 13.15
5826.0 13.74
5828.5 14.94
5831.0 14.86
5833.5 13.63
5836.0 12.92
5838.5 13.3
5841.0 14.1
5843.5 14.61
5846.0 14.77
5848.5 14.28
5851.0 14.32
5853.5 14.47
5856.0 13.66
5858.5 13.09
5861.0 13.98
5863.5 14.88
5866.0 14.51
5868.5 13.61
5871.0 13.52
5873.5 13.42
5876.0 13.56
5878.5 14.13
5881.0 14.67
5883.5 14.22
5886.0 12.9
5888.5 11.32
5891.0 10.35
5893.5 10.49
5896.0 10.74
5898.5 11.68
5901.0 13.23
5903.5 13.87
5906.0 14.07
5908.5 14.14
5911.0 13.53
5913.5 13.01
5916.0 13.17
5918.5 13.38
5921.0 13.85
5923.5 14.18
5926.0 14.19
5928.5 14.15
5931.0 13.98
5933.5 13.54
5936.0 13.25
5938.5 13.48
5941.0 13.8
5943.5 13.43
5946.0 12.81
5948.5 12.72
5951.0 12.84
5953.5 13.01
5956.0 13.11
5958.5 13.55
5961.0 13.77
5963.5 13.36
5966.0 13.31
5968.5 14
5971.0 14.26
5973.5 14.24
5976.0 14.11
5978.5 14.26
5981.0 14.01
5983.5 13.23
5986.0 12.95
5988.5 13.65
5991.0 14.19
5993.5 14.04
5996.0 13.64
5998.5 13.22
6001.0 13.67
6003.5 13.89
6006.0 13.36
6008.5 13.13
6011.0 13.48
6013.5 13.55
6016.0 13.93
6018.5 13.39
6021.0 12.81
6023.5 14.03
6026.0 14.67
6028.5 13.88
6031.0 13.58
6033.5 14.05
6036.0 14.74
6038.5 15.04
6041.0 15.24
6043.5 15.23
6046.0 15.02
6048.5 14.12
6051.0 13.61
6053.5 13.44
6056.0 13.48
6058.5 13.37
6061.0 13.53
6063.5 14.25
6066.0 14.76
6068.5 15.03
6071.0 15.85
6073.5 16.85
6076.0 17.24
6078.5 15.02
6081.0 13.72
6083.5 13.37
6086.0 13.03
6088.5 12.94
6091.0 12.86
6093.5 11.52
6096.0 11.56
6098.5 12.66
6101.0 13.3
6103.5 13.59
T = 0.04 mag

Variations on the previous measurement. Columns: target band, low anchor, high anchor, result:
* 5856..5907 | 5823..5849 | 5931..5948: 0.05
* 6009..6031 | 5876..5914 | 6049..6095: 0.00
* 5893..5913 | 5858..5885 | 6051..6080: 0.10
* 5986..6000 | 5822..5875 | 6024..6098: 0.03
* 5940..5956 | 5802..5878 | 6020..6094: 0.08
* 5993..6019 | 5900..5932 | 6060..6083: 0.07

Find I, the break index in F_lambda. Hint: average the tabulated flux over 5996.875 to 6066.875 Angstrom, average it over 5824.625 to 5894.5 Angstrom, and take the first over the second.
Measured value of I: 1.02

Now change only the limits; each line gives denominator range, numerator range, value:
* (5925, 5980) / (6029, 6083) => 1.07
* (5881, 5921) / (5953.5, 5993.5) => 1.07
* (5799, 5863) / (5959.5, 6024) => 0.97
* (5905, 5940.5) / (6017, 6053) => 1.04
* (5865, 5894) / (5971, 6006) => 1.05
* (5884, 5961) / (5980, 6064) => 1.06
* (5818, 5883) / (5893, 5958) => 0.95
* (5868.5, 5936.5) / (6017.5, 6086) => 1.09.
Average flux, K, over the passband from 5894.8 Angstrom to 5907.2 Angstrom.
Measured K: 12.7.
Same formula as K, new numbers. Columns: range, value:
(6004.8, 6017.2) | 13.5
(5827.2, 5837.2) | 14.1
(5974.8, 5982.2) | 14.1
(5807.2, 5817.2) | 14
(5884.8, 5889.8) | 12.1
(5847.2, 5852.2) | 14.3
